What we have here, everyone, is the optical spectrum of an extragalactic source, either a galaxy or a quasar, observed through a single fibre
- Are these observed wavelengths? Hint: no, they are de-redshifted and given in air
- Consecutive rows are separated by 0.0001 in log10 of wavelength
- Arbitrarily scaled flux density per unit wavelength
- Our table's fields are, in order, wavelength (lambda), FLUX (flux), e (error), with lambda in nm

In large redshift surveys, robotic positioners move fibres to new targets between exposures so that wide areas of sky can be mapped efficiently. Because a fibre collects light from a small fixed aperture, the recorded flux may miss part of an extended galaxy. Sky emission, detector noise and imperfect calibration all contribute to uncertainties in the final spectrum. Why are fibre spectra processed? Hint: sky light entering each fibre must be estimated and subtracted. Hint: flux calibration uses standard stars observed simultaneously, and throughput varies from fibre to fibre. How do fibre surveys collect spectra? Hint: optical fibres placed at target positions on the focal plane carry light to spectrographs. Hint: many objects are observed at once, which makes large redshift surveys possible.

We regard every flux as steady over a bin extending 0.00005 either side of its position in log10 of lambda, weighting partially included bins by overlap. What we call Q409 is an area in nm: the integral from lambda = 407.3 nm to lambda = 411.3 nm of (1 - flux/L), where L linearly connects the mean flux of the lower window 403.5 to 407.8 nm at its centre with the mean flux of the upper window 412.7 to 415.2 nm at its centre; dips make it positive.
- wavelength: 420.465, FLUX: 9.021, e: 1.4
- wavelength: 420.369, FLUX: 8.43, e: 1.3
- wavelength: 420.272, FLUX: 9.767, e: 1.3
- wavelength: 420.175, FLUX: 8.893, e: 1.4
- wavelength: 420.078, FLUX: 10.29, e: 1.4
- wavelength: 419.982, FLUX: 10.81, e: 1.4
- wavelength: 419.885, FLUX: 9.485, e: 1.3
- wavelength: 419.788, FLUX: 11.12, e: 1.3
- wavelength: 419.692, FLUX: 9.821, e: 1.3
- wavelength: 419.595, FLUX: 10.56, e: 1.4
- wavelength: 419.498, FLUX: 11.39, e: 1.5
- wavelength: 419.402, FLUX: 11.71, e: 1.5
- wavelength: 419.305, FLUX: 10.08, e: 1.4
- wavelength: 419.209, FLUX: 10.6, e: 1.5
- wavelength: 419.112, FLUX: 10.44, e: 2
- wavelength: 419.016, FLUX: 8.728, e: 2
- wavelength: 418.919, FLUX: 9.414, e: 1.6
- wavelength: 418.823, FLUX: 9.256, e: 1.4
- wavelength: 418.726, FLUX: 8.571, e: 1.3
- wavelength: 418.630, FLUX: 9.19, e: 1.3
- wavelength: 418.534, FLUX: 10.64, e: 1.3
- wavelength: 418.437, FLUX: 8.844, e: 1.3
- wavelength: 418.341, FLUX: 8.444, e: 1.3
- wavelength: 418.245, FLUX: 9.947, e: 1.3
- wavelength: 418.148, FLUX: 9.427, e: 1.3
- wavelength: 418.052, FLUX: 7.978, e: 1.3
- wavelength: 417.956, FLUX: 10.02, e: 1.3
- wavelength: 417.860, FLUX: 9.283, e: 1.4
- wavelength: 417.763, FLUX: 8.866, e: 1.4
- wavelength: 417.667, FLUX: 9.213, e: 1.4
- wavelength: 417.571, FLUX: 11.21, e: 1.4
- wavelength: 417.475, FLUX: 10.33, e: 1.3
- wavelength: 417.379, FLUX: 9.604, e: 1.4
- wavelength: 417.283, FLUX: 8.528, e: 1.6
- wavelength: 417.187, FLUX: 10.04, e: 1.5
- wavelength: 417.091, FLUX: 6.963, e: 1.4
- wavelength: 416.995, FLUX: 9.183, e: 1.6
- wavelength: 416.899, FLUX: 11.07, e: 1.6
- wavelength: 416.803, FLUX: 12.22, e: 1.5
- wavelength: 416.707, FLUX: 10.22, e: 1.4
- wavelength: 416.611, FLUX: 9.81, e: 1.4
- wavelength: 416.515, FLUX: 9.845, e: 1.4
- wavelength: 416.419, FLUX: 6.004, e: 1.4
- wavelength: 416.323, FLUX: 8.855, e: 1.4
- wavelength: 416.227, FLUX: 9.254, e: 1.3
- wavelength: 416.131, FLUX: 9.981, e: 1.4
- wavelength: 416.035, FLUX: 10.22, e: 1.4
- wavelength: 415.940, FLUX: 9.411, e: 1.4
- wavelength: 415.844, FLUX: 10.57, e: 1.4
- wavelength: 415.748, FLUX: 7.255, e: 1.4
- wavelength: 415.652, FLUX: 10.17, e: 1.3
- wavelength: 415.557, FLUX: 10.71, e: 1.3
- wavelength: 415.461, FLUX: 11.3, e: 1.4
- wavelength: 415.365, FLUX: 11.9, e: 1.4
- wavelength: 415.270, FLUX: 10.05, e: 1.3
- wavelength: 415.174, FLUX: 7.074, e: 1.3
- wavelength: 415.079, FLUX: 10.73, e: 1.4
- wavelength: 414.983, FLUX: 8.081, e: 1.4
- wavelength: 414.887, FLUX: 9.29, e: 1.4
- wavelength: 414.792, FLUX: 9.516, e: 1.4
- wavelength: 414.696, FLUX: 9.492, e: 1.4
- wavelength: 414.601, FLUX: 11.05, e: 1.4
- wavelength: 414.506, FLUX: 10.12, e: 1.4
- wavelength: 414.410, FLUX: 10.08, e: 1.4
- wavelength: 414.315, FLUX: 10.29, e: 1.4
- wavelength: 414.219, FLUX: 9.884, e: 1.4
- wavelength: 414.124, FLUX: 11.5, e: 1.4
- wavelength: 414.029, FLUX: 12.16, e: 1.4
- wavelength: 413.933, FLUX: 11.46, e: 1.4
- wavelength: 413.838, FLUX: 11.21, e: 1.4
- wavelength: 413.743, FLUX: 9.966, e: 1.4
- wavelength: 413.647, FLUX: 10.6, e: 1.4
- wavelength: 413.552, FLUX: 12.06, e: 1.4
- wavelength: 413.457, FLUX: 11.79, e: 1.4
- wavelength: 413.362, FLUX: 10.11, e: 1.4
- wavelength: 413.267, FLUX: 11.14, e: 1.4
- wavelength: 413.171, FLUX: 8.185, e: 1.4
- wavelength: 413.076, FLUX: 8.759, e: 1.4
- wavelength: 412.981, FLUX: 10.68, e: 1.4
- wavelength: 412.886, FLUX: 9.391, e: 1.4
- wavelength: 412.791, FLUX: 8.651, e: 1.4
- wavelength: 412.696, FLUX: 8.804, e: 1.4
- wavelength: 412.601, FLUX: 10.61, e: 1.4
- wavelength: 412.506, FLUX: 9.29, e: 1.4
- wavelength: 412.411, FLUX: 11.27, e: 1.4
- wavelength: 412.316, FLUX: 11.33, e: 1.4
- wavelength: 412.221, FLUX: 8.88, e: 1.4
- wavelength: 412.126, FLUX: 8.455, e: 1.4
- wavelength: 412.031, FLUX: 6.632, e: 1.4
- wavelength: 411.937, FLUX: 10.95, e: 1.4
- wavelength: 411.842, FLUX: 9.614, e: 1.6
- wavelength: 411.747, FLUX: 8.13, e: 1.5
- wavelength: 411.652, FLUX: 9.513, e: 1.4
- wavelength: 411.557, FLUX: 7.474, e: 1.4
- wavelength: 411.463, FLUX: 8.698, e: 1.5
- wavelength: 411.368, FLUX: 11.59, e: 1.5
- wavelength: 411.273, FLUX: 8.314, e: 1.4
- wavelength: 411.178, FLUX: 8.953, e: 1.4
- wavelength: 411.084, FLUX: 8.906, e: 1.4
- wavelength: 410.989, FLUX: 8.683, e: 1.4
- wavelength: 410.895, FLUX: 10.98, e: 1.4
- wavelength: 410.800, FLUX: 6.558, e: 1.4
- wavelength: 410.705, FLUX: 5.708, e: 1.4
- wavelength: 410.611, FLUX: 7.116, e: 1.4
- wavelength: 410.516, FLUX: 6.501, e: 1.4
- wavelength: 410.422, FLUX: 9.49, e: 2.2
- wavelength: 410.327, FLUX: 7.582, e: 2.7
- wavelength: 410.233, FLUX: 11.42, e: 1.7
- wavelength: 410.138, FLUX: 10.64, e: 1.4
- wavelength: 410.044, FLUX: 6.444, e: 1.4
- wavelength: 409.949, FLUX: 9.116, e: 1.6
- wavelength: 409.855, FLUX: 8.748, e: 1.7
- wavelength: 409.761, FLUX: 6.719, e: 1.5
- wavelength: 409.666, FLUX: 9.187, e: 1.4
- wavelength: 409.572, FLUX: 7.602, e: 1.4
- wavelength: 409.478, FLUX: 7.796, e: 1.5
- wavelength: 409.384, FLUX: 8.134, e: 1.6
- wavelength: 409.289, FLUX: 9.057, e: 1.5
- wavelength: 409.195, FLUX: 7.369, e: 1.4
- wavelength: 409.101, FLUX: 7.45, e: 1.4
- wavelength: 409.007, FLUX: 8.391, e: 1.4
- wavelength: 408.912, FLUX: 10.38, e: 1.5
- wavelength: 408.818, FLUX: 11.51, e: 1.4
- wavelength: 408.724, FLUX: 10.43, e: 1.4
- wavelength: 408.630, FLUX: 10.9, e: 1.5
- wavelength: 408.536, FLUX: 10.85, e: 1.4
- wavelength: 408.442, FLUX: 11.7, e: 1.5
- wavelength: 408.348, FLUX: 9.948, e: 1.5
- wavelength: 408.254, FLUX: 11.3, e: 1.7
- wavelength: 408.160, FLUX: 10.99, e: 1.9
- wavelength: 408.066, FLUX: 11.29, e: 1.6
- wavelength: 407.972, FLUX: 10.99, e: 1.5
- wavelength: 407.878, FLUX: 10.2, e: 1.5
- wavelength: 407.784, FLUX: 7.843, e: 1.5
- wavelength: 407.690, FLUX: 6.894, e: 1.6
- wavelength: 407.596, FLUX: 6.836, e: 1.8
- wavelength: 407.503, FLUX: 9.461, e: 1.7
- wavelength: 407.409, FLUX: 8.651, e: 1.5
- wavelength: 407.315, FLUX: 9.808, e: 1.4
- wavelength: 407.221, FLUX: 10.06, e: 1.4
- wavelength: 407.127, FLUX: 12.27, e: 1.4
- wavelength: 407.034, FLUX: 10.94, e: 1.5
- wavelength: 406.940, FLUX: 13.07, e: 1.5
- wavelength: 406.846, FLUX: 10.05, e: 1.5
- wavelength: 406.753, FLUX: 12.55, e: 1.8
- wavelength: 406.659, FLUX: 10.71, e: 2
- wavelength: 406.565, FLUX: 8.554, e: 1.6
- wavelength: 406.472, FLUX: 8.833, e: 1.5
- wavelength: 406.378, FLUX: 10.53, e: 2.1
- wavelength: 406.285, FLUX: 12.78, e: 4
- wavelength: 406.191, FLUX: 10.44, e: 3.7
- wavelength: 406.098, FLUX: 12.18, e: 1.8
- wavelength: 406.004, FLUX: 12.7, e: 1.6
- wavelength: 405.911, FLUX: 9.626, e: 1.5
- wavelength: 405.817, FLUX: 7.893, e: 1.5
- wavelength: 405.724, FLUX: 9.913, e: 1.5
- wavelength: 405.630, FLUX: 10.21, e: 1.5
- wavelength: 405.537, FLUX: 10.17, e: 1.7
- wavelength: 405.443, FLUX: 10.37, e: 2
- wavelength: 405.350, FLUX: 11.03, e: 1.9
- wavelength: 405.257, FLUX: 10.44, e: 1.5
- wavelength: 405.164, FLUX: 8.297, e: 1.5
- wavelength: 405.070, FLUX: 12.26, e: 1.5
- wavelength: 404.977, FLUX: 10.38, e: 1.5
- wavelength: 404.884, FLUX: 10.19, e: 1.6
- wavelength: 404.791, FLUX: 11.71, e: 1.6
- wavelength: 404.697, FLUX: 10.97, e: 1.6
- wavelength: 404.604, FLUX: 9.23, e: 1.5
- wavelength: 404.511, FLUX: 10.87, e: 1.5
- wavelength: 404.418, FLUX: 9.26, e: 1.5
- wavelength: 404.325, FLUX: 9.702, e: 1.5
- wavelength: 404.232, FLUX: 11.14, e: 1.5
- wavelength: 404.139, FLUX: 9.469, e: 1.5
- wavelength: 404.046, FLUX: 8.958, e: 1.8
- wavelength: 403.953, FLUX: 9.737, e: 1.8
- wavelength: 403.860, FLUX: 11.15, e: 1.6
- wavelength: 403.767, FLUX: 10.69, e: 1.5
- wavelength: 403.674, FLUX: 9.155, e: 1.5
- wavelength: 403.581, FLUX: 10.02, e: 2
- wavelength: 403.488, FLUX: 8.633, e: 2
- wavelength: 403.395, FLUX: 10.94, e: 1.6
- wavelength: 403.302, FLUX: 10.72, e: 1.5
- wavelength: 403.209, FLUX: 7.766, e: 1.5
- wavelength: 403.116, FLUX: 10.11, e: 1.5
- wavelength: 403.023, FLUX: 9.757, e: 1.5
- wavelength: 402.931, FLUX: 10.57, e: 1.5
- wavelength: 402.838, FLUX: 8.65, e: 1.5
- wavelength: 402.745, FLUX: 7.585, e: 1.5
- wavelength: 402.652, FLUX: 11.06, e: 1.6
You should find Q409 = 0.46 nm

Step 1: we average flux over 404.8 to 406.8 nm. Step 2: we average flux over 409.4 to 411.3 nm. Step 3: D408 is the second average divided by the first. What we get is 0.79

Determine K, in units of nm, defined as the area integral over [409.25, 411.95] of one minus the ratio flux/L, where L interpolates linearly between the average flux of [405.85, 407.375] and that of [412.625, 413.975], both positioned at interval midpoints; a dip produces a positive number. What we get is 0.49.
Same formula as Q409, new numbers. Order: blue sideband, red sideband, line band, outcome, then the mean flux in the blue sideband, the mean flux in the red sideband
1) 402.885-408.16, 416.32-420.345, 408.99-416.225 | 0.37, 10.2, 9.68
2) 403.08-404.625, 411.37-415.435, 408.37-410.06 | 0.14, 9.86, 9.91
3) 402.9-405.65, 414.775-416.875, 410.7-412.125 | 0.15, 10.1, 9.67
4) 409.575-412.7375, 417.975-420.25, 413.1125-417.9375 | -0.30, 8.84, 9.81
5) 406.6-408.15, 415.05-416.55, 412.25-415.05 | -0.15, 10.1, 9.57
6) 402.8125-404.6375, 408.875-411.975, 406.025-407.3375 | -0.24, 9.85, 8.57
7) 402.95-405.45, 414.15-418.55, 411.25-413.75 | 0.03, 10.1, 9.63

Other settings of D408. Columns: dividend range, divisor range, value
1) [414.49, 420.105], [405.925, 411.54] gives 1.02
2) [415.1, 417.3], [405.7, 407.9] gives 0.95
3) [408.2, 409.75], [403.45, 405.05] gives 0.93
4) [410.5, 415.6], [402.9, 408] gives 0.95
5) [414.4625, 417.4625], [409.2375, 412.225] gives 1.13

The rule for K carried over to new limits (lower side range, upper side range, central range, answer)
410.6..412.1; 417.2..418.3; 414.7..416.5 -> -0.05 nm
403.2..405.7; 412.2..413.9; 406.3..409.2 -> 0.02 nm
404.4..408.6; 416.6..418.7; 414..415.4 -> -0.04 nm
